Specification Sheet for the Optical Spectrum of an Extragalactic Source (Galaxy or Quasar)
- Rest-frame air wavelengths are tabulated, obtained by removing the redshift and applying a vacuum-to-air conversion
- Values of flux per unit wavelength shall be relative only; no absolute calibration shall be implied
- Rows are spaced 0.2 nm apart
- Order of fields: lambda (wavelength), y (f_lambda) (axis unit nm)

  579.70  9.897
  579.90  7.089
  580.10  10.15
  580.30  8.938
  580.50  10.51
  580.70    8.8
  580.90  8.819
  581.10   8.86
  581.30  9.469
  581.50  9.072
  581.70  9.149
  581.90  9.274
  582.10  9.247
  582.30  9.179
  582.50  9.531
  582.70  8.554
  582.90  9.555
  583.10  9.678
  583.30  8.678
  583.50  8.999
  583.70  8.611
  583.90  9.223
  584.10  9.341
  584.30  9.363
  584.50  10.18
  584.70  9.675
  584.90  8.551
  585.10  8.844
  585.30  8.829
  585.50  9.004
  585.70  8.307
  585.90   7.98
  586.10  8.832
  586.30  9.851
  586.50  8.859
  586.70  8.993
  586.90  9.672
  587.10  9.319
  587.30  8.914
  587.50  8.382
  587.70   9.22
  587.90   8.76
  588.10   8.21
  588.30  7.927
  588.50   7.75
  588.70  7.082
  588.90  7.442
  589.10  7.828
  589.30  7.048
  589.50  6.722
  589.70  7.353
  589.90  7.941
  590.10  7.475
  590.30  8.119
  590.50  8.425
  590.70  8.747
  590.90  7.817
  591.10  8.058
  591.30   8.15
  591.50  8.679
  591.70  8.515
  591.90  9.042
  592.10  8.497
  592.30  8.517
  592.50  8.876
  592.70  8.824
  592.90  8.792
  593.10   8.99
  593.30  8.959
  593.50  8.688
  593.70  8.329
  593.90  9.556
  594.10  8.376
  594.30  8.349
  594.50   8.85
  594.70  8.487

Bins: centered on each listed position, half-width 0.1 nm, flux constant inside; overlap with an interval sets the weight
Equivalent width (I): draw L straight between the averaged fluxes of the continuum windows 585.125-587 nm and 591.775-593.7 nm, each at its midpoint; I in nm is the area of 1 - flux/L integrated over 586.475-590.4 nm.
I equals 0.32 nm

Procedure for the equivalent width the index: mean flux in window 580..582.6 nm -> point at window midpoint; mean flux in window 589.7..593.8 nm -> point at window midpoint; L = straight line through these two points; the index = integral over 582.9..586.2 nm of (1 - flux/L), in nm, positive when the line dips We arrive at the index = 0.01 nm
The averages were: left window 9.31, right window 8.44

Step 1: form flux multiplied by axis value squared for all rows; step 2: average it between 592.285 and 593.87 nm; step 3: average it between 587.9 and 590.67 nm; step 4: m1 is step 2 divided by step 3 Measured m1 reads 1.16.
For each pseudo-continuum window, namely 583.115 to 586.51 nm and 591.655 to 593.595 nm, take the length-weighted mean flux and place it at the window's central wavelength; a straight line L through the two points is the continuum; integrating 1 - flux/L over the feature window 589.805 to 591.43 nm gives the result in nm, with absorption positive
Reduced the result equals 0.14 nm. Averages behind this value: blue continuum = 9.03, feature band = 8.1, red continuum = 8.78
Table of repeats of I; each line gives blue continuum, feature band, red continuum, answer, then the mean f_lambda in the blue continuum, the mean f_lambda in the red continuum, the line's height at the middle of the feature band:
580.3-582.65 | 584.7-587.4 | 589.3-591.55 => -0.13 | 9.24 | 7.9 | 8.55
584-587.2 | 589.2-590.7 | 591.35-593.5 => 0.21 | 9.1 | 8.75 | 8.88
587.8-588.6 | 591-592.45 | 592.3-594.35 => 0.01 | 8.16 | 8.77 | 8.58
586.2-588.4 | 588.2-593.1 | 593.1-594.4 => 0.41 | 8.92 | 8.73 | 8.82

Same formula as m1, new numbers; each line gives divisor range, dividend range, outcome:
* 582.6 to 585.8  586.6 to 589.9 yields 0.91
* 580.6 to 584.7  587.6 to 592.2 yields 0.90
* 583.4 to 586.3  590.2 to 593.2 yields 0.97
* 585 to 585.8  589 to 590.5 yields 0.88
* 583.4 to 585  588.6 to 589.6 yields 0.79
